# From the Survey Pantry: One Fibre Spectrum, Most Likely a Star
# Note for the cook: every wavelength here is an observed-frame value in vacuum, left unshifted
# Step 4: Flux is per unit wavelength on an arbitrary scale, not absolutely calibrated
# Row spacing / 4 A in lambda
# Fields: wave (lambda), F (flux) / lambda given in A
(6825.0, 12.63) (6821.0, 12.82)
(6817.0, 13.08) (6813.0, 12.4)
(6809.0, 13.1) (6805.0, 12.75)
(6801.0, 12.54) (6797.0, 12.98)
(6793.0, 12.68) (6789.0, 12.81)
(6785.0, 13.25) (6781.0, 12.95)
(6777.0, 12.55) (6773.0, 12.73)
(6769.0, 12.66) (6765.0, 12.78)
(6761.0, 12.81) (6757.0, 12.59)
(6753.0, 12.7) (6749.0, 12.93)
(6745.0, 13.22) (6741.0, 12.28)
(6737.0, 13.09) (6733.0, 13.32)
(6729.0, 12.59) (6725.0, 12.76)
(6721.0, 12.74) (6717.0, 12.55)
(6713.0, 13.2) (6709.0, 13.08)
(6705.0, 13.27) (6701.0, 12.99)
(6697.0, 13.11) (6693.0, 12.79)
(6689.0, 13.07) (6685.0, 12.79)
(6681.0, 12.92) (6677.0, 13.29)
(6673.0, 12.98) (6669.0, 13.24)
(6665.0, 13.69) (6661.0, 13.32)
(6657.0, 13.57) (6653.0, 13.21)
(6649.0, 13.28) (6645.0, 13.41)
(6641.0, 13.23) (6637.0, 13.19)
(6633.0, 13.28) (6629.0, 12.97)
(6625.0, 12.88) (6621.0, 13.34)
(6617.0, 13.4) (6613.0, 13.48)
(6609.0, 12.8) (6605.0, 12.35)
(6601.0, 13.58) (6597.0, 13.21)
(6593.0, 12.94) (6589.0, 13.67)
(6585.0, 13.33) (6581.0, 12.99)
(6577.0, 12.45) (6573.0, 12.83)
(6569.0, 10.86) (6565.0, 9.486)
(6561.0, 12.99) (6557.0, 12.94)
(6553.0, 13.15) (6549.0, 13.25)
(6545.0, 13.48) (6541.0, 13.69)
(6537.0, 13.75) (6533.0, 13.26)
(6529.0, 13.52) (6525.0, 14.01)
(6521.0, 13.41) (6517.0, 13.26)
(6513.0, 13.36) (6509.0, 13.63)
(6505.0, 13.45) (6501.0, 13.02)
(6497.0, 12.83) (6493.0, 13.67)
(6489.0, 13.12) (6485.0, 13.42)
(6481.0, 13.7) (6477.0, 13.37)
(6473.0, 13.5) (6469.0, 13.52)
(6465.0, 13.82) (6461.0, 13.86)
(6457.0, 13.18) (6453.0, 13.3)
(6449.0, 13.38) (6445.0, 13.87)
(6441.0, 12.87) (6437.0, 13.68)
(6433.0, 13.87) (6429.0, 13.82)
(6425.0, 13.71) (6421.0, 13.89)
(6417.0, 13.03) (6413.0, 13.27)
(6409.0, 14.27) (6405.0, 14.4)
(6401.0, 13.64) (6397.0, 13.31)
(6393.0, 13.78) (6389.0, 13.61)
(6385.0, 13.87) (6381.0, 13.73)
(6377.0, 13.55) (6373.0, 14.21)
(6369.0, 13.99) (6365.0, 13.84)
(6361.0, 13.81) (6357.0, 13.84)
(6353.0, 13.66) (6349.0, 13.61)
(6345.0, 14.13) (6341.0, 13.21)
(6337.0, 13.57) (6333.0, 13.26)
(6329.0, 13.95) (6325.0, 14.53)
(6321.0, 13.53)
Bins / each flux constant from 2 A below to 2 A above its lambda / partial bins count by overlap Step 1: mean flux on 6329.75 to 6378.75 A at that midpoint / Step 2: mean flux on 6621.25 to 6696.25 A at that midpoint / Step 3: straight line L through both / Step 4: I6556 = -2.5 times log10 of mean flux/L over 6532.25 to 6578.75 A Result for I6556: 0.06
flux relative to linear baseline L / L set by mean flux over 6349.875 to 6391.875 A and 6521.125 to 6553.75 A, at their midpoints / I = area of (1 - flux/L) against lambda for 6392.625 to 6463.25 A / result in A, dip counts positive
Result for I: 0.5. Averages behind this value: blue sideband 13.8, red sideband 13.5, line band 13.6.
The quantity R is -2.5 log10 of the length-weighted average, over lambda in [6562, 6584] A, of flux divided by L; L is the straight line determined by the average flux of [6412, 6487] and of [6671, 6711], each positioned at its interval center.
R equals 0.123 mag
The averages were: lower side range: 13.5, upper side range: 13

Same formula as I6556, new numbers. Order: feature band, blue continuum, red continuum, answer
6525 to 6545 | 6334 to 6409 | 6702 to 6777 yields -0.02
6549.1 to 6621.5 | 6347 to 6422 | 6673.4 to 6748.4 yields 0.04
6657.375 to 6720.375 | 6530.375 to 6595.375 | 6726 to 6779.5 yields -0.02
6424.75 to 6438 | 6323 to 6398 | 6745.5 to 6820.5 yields -0.01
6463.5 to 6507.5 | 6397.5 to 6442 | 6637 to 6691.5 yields 0.01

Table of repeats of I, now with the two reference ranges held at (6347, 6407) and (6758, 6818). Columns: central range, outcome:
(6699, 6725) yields 0.0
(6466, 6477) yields 0.0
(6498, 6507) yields 0.2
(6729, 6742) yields 0.0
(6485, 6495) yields 0.1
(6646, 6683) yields -0.5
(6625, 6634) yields 0.1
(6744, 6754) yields 0.0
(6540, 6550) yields -0.1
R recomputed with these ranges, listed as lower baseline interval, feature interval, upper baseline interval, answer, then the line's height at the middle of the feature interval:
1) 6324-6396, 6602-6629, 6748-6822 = 0.010 mag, 13.2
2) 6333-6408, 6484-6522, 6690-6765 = 0.010 mag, 13.4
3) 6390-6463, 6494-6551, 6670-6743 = -0.003 mag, 13.4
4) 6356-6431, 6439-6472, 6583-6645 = 0.010 mag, 13.6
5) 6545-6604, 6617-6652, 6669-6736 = -0.031 mag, 12.8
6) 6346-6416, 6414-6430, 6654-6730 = 0.009 mag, 13.7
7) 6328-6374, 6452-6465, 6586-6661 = 0.002 mag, 13.5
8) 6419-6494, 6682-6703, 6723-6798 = 0.003 mag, 13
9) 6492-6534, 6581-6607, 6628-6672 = 0.015 mag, 13.3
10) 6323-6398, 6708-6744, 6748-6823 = 0.007 mag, 12.9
